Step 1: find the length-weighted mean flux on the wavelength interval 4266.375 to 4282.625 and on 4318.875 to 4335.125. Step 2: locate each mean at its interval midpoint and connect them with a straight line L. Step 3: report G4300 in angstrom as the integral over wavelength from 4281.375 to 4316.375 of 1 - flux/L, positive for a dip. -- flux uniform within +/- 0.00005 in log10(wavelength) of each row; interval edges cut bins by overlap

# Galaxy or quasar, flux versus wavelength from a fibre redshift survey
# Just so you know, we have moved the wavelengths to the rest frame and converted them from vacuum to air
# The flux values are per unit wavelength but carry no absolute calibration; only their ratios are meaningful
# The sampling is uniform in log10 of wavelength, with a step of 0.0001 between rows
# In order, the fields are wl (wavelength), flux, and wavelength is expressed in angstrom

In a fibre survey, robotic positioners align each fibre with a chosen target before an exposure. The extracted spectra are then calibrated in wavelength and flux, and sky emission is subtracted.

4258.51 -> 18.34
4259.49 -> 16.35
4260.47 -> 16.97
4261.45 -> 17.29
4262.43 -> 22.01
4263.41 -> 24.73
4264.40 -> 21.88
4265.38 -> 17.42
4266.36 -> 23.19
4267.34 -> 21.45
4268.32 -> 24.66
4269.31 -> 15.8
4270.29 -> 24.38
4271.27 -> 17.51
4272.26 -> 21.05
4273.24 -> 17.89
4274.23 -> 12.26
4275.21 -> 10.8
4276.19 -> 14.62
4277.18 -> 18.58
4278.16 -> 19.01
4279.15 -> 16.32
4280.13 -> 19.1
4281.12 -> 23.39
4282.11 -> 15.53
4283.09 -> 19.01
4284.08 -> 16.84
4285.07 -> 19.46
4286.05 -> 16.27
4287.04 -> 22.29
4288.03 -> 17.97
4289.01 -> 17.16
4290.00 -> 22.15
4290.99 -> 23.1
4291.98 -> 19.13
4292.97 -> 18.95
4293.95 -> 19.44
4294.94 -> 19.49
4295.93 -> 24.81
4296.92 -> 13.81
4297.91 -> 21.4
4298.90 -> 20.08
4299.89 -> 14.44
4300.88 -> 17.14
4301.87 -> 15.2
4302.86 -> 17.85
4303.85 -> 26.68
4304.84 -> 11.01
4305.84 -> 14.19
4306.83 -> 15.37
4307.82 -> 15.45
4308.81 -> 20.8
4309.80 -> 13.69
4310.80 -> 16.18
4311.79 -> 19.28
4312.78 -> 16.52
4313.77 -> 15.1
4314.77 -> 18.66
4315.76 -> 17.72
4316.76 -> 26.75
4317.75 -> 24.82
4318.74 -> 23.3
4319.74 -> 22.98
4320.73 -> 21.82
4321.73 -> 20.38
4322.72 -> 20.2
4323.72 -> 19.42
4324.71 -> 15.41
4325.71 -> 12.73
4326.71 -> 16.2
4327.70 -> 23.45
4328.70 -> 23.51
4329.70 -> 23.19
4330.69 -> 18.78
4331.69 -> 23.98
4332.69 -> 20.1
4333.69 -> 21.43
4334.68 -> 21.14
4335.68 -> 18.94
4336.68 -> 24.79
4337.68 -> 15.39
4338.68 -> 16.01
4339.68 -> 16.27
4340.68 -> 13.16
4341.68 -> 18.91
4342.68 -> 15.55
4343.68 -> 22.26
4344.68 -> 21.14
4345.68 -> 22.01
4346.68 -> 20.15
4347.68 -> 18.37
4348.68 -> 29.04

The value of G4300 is 2.1 angstrom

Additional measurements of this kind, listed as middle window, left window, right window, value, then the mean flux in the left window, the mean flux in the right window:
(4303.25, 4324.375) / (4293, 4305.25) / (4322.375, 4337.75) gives 0.3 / 18.5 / 20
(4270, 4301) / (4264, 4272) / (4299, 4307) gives 0.2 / 20.8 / 16.7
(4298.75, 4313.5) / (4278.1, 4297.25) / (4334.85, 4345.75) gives 1.7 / 19.2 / 18.5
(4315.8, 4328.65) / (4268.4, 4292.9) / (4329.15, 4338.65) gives -0.3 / 18.4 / 20.6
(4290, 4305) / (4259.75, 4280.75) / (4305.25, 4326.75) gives -0.4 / 18.9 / 18.5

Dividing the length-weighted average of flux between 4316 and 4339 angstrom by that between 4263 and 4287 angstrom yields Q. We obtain 1.10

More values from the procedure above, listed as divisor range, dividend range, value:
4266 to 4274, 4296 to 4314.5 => 0.84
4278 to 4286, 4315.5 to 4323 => 1.22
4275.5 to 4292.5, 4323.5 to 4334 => 1.06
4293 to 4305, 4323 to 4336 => 1.06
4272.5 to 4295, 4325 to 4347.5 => 1.07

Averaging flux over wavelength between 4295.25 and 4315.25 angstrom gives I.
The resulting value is 17.4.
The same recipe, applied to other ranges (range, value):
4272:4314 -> 17.9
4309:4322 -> 19.8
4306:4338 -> 19.6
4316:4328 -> 20.5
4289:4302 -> 19.2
